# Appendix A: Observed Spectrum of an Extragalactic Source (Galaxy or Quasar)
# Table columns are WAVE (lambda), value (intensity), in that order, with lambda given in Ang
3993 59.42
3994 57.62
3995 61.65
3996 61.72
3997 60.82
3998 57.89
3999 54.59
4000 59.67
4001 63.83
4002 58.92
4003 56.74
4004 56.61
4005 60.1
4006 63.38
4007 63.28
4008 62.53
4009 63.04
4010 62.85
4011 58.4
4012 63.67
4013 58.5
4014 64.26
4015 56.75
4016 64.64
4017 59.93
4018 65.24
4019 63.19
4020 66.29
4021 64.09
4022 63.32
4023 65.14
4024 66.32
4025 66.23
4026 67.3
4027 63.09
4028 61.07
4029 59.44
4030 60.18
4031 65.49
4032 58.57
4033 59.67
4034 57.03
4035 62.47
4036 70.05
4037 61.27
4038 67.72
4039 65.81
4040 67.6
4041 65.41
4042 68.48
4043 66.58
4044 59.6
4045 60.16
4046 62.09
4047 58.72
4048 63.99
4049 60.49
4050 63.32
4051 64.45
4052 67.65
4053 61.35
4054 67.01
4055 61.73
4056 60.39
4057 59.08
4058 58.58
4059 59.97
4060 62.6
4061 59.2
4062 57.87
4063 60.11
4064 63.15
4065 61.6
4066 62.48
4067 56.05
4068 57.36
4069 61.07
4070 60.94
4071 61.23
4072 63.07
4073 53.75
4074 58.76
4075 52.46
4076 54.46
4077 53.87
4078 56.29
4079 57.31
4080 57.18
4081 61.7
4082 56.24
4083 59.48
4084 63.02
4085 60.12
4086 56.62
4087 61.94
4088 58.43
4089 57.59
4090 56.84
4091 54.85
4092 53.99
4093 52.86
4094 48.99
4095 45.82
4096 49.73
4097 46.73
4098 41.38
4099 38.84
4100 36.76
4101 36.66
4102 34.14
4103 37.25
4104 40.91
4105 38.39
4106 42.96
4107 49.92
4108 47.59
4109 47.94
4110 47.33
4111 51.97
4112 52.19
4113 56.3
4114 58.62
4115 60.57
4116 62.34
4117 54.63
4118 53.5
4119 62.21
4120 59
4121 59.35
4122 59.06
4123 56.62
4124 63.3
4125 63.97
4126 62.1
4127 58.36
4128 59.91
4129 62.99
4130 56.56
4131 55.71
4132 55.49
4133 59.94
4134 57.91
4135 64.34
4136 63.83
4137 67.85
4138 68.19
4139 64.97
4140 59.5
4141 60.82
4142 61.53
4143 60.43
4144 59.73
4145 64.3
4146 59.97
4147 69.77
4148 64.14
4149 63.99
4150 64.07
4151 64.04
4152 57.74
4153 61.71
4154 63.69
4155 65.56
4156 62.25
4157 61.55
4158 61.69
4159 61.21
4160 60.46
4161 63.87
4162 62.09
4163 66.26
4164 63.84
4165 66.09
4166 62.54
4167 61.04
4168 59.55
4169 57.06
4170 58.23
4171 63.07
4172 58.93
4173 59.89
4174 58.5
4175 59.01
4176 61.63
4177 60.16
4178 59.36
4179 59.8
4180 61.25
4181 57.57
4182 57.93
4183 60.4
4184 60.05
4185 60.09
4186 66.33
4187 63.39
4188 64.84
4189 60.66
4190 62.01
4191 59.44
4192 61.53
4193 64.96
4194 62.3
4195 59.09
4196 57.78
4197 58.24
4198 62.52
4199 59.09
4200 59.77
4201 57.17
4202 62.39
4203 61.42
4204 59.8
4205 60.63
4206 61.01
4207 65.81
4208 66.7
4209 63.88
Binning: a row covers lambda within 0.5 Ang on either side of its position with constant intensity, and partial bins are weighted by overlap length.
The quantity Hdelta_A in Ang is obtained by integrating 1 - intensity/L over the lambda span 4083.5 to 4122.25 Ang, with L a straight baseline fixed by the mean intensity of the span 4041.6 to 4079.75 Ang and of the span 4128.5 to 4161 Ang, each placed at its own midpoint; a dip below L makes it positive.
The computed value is 6.4 Ang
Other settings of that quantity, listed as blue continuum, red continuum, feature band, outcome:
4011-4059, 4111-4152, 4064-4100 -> 3.6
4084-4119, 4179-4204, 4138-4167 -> -3.4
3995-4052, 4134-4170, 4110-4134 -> 1.7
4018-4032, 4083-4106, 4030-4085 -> -4.2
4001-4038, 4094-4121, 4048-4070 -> -2.0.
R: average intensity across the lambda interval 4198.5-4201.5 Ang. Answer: 58.7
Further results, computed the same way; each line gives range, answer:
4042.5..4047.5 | 61.4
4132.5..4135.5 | 60.7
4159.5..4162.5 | 62.1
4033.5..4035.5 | 59.8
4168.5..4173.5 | 59.4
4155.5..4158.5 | 61.8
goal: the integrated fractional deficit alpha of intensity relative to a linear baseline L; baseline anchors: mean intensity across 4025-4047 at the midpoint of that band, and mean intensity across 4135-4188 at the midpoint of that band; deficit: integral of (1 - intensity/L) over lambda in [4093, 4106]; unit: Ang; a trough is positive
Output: 4.3 Ang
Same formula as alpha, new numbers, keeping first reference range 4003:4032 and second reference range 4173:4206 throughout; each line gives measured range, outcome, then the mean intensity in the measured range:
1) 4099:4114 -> 4.1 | 44.6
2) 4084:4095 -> 1.0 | 56.1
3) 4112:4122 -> 0.5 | 58.2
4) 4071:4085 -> 0.9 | 57.7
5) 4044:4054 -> -0.1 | 62.6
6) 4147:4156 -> -0.4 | 63.4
